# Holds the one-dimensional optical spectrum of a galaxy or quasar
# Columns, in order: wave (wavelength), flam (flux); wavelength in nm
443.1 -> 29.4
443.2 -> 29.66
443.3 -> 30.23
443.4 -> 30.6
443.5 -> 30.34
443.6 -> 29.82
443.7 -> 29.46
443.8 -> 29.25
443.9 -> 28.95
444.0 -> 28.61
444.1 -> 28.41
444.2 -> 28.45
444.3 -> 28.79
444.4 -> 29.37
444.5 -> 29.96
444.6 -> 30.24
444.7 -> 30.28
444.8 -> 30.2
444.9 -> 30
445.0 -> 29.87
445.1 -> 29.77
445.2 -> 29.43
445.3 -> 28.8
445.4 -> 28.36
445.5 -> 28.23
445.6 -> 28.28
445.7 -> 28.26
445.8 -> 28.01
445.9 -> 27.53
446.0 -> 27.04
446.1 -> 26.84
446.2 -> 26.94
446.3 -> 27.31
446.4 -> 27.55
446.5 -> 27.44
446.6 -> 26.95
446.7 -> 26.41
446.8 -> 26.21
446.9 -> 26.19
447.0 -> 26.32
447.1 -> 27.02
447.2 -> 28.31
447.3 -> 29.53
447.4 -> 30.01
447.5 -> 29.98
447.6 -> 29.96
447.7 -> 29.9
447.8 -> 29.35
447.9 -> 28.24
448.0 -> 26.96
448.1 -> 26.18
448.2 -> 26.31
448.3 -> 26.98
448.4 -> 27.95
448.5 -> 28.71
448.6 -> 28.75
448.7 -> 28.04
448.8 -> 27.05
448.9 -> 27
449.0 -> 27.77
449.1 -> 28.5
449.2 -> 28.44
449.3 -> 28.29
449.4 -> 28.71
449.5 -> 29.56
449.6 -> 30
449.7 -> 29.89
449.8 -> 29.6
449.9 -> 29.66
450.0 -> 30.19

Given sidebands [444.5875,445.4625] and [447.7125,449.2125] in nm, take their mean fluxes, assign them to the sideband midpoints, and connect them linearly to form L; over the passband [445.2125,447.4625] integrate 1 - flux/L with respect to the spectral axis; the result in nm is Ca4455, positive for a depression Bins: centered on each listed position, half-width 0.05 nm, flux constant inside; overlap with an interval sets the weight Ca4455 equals 0.10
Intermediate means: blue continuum 29.6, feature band 27.7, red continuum 27.8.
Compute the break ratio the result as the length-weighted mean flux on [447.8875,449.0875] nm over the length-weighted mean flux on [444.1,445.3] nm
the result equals 0.93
